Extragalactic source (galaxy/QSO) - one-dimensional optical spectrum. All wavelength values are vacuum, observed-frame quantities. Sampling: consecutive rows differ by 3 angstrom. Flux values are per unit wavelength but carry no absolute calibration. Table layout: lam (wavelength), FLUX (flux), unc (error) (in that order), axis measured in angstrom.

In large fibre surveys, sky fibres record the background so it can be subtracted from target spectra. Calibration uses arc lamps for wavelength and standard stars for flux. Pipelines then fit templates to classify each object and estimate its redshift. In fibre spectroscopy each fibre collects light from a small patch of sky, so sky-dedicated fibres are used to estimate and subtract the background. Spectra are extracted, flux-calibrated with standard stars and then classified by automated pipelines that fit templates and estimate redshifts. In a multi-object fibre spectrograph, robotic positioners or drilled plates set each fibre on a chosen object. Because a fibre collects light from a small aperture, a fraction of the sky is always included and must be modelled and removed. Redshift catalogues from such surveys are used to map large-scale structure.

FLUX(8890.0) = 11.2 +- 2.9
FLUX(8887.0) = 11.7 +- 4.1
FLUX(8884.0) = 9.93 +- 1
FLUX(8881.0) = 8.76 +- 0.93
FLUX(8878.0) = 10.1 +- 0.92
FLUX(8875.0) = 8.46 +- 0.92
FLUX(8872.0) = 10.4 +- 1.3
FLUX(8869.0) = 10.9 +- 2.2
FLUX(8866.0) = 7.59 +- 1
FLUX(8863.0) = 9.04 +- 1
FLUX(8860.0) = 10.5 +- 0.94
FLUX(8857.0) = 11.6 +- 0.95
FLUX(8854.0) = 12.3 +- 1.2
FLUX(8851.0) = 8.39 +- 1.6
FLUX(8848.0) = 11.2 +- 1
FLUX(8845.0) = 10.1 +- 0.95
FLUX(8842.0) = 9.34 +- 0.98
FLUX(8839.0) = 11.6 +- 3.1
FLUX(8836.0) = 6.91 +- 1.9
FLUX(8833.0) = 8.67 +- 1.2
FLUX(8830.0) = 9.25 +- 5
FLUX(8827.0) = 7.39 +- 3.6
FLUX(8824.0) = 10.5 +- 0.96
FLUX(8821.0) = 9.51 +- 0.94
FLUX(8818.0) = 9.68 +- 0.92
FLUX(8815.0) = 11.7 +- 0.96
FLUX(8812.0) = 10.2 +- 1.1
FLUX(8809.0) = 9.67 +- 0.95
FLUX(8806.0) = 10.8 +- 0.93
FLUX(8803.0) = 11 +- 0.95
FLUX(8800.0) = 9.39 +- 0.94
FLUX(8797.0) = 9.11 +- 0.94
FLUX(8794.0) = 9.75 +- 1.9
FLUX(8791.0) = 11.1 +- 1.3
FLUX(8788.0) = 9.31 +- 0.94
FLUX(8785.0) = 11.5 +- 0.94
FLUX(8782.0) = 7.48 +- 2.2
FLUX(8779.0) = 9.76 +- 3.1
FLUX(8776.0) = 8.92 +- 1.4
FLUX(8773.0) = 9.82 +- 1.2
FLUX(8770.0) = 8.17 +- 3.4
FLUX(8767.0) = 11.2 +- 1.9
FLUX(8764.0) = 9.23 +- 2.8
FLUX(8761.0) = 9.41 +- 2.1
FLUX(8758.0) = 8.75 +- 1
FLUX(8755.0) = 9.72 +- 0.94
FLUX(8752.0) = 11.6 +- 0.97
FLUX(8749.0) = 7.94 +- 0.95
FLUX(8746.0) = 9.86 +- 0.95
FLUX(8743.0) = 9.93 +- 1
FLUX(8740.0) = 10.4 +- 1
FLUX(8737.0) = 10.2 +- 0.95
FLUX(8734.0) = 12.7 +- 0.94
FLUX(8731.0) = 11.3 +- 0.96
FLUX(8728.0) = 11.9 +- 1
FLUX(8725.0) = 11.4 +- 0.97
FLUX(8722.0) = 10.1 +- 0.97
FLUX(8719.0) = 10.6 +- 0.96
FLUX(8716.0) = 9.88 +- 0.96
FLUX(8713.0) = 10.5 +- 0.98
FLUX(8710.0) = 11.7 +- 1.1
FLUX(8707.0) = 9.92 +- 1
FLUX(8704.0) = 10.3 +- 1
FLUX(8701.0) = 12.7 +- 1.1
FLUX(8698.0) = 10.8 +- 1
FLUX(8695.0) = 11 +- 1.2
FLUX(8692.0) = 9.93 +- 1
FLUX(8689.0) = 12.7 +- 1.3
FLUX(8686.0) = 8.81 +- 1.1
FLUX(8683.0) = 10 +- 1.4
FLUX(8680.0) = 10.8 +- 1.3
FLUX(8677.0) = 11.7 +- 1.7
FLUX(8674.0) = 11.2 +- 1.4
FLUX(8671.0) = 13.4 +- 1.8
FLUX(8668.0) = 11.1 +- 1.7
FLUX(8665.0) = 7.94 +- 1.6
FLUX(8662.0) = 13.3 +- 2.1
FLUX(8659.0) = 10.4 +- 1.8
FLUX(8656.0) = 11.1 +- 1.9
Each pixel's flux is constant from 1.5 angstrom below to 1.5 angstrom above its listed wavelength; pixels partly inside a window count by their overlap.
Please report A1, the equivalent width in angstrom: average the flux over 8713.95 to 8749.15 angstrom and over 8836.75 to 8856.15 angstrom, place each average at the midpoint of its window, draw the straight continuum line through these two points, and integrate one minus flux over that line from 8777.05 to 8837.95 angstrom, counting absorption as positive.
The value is 4.79 angstrom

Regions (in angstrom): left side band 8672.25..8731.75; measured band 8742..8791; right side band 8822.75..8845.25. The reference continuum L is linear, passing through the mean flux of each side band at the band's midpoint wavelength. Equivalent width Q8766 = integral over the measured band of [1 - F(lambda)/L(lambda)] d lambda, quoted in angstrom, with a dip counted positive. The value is 2.2 angstrom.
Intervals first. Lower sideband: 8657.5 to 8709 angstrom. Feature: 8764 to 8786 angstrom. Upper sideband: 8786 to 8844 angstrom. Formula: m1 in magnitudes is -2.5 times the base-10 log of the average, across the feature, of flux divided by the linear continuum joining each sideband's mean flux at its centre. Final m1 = 0.07 mag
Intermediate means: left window 10.9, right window 9.75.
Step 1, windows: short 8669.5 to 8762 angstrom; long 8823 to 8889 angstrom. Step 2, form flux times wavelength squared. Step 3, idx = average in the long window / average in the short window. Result 0.94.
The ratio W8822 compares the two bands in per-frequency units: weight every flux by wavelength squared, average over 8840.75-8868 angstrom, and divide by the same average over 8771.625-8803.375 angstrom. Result 1.05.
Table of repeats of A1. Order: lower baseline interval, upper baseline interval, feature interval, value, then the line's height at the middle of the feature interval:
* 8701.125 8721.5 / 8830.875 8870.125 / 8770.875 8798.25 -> 1.59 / 10.2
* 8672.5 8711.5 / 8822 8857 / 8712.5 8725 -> 0.33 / 10.7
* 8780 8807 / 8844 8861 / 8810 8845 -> 2.75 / 10.4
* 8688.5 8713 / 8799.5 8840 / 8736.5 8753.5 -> 0.91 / 10.5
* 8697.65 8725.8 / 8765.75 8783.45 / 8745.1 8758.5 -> 0.20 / 9.77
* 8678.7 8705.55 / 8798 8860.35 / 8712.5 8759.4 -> 0.44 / 10.5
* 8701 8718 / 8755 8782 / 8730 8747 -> -1.24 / 10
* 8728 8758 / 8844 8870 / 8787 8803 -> 0.67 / 10.3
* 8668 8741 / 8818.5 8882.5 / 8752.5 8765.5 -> 1.29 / 10.5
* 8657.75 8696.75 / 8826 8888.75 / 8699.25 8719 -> -0.15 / 10.7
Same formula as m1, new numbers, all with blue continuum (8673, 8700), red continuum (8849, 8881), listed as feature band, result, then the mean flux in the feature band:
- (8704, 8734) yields -0.025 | 10.9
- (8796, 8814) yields 0.010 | 10.1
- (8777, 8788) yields 0.087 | 9.51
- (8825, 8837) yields 0.222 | 8.2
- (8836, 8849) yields -0.012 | 10.1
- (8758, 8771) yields 0.102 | 9.47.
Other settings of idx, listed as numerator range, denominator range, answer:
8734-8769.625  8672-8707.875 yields 0.92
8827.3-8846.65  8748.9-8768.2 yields 0.96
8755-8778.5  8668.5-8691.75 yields 0.86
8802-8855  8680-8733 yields 0.94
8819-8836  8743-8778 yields 0.95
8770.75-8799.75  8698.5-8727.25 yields 0.90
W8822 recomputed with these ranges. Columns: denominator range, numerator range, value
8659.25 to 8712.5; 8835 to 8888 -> 0.94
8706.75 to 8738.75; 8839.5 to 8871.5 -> 0.95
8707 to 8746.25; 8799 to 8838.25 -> 0.91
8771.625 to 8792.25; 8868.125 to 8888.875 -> 1.06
